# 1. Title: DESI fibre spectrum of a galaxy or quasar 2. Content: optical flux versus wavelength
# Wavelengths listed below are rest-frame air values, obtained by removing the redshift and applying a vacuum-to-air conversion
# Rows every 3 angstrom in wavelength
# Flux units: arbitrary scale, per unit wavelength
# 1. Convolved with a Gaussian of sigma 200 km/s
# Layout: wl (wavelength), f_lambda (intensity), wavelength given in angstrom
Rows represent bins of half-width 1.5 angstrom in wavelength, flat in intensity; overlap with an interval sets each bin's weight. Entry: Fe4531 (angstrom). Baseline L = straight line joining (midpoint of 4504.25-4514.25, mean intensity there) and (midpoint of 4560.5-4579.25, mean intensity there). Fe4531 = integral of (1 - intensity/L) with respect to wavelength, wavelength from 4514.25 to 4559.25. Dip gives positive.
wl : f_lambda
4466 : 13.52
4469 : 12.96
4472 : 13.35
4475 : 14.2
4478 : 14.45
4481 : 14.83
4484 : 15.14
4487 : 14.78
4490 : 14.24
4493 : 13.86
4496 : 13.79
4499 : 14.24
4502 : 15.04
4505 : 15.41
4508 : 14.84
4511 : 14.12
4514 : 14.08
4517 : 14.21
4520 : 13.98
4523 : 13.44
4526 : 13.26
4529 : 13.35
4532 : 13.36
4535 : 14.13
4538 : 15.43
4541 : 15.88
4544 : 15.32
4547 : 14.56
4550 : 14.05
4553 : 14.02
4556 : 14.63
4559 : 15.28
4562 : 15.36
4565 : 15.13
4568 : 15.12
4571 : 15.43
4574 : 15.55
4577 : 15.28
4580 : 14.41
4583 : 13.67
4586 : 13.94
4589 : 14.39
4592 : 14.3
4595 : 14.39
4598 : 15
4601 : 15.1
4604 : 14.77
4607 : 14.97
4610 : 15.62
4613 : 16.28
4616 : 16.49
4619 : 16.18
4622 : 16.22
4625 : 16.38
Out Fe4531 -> 1.9 angstrom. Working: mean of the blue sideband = 14.6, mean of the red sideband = 15.3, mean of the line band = 14.3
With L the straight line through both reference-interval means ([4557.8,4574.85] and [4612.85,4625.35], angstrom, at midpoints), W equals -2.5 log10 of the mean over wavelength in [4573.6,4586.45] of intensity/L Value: 0.07 mag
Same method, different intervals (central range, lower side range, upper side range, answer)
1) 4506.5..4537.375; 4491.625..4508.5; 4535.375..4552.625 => 0.06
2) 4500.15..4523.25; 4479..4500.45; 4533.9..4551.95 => 0.01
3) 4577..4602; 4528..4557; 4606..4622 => 0.07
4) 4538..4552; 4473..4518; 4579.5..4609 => -0.04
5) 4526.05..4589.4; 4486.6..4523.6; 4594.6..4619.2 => 0.02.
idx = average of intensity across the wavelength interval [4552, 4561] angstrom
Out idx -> 14.7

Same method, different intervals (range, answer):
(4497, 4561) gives 14.4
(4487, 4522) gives 14.4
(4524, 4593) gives 14.6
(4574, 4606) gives 14.6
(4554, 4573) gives 15.1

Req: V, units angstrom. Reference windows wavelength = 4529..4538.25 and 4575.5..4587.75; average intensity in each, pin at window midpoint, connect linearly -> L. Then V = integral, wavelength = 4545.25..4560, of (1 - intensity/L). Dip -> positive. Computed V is -0.4 angstrom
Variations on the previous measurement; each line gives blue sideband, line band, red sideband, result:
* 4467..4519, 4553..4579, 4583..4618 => -0.7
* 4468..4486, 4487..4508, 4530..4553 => -0.2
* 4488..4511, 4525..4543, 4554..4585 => 0.5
